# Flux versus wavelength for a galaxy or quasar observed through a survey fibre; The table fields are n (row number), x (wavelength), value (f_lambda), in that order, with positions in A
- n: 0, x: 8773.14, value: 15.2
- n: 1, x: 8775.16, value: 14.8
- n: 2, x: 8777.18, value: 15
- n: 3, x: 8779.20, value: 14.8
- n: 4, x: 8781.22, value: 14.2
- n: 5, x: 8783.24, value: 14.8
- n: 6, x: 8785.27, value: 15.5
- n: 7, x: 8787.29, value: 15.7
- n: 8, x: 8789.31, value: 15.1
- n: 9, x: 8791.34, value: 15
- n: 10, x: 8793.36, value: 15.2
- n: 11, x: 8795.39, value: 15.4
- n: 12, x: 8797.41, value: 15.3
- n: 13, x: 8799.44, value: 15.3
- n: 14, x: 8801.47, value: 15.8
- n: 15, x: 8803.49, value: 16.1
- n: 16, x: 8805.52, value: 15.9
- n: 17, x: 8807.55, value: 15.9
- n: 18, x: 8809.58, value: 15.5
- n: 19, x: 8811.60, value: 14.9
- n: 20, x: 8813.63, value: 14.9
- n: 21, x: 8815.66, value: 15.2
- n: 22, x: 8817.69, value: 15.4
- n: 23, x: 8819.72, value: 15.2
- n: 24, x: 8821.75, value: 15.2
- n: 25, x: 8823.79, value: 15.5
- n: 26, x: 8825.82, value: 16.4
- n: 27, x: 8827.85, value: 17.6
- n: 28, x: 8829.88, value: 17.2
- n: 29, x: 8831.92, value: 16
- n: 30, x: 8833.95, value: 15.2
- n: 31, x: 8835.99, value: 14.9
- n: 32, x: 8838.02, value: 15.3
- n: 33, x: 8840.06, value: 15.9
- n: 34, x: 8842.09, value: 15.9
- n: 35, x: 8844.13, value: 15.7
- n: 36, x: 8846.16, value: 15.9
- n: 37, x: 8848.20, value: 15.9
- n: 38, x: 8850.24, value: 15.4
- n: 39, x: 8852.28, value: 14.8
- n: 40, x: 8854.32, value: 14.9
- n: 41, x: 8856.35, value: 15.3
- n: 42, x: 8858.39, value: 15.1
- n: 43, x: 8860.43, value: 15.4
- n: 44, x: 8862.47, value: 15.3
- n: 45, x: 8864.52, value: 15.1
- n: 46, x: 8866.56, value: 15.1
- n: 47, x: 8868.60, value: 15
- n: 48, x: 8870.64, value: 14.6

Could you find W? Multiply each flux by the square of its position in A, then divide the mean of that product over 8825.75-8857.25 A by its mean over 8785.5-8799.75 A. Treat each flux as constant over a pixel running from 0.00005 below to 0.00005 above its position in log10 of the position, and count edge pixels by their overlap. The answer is 1.0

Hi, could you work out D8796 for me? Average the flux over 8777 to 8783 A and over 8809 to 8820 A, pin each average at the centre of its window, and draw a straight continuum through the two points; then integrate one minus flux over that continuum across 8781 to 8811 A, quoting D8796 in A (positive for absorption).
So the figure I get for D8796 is -1.02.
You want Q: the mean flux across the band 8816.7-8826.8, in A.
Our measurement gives 15.5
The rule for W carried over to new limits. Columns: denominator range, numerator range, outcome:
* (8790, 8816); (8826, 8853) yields 1.04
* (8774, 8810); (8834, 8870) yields 1.02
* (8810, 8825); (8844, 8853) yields 1.03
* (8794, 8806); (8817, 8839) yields 1.02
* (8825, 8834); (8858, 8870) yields 0.92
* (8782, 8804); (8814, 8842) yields 1.03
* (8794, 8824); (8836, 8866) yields 1.01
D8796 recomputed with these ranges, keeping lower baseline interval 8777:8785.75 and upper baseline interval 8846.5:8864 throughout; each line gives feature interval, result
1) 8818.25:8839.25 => -1.02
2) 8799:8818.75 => -0.68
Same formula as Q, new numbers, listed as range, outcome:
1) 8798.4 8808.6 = 15.8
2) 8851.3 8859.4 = 15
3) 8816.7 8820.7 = 15.3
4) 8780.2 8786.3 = 14.8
